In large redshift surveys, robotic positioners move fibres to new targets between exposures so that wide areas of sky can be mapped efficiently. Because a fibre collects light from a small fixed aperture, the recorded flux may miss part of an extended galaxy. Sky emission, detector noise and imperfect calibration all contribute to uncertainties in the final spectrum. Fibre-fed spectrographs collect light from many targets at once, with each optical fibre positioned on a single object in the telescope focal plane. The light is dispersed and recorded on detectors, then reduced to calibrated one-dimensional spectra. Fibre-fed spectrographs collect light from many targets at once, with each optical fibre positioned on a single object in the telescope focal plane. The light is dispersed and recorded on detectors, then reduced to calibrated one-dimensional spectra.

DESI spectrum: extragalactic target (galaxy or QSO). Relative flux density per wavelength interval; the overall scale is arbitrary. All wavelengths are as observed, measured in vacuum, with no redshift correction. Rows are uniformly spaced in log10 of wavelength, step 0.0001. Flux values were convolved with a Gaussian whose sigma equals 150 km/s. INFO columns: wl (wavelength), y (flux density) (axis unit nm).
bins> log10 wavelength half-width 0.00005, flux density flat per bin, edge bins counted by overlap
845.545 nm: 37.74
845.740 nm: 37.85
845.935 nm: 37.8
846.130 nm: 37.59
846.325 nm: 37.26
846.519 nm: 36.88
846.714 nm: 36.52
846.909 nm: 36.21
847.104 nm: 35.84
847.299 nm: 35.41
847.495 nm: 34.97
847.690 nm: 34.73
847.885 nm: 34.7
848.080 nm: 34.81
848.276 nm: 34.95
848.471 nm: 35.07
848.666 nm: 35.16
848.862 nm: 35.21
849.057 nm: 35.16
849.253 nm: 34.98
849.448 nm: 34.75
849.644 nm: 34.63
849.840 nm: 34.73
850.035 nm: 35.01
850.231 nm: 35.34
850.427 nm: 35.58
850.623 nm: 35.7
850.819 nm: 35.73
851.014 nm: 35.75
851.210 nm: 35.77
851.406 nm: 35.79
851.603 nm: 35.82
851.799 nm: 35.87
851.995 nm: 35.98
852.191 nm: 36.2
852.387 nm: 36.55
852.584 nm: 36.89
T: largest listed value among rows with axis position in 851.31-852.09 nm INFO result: 35.98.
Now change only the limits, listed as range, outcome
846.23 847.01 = 37.26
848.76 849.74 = 35.21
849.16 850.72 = 35.7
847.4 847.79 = 34.97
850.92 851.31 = 35.77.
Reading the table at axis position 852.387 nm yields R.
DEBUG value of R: 36.55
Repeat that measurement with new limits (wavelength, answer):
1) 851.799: 35.87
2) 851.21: 35.77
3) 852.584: 36.89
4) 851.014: 35.75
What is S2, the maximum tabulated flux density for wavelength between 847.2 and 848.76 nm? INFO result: 35.41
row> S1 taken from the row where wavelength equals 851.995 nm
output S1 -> 35.98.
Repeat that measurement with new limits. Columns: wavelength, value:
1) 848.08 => 34.81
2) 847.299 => 35.41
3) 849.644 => 34.63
